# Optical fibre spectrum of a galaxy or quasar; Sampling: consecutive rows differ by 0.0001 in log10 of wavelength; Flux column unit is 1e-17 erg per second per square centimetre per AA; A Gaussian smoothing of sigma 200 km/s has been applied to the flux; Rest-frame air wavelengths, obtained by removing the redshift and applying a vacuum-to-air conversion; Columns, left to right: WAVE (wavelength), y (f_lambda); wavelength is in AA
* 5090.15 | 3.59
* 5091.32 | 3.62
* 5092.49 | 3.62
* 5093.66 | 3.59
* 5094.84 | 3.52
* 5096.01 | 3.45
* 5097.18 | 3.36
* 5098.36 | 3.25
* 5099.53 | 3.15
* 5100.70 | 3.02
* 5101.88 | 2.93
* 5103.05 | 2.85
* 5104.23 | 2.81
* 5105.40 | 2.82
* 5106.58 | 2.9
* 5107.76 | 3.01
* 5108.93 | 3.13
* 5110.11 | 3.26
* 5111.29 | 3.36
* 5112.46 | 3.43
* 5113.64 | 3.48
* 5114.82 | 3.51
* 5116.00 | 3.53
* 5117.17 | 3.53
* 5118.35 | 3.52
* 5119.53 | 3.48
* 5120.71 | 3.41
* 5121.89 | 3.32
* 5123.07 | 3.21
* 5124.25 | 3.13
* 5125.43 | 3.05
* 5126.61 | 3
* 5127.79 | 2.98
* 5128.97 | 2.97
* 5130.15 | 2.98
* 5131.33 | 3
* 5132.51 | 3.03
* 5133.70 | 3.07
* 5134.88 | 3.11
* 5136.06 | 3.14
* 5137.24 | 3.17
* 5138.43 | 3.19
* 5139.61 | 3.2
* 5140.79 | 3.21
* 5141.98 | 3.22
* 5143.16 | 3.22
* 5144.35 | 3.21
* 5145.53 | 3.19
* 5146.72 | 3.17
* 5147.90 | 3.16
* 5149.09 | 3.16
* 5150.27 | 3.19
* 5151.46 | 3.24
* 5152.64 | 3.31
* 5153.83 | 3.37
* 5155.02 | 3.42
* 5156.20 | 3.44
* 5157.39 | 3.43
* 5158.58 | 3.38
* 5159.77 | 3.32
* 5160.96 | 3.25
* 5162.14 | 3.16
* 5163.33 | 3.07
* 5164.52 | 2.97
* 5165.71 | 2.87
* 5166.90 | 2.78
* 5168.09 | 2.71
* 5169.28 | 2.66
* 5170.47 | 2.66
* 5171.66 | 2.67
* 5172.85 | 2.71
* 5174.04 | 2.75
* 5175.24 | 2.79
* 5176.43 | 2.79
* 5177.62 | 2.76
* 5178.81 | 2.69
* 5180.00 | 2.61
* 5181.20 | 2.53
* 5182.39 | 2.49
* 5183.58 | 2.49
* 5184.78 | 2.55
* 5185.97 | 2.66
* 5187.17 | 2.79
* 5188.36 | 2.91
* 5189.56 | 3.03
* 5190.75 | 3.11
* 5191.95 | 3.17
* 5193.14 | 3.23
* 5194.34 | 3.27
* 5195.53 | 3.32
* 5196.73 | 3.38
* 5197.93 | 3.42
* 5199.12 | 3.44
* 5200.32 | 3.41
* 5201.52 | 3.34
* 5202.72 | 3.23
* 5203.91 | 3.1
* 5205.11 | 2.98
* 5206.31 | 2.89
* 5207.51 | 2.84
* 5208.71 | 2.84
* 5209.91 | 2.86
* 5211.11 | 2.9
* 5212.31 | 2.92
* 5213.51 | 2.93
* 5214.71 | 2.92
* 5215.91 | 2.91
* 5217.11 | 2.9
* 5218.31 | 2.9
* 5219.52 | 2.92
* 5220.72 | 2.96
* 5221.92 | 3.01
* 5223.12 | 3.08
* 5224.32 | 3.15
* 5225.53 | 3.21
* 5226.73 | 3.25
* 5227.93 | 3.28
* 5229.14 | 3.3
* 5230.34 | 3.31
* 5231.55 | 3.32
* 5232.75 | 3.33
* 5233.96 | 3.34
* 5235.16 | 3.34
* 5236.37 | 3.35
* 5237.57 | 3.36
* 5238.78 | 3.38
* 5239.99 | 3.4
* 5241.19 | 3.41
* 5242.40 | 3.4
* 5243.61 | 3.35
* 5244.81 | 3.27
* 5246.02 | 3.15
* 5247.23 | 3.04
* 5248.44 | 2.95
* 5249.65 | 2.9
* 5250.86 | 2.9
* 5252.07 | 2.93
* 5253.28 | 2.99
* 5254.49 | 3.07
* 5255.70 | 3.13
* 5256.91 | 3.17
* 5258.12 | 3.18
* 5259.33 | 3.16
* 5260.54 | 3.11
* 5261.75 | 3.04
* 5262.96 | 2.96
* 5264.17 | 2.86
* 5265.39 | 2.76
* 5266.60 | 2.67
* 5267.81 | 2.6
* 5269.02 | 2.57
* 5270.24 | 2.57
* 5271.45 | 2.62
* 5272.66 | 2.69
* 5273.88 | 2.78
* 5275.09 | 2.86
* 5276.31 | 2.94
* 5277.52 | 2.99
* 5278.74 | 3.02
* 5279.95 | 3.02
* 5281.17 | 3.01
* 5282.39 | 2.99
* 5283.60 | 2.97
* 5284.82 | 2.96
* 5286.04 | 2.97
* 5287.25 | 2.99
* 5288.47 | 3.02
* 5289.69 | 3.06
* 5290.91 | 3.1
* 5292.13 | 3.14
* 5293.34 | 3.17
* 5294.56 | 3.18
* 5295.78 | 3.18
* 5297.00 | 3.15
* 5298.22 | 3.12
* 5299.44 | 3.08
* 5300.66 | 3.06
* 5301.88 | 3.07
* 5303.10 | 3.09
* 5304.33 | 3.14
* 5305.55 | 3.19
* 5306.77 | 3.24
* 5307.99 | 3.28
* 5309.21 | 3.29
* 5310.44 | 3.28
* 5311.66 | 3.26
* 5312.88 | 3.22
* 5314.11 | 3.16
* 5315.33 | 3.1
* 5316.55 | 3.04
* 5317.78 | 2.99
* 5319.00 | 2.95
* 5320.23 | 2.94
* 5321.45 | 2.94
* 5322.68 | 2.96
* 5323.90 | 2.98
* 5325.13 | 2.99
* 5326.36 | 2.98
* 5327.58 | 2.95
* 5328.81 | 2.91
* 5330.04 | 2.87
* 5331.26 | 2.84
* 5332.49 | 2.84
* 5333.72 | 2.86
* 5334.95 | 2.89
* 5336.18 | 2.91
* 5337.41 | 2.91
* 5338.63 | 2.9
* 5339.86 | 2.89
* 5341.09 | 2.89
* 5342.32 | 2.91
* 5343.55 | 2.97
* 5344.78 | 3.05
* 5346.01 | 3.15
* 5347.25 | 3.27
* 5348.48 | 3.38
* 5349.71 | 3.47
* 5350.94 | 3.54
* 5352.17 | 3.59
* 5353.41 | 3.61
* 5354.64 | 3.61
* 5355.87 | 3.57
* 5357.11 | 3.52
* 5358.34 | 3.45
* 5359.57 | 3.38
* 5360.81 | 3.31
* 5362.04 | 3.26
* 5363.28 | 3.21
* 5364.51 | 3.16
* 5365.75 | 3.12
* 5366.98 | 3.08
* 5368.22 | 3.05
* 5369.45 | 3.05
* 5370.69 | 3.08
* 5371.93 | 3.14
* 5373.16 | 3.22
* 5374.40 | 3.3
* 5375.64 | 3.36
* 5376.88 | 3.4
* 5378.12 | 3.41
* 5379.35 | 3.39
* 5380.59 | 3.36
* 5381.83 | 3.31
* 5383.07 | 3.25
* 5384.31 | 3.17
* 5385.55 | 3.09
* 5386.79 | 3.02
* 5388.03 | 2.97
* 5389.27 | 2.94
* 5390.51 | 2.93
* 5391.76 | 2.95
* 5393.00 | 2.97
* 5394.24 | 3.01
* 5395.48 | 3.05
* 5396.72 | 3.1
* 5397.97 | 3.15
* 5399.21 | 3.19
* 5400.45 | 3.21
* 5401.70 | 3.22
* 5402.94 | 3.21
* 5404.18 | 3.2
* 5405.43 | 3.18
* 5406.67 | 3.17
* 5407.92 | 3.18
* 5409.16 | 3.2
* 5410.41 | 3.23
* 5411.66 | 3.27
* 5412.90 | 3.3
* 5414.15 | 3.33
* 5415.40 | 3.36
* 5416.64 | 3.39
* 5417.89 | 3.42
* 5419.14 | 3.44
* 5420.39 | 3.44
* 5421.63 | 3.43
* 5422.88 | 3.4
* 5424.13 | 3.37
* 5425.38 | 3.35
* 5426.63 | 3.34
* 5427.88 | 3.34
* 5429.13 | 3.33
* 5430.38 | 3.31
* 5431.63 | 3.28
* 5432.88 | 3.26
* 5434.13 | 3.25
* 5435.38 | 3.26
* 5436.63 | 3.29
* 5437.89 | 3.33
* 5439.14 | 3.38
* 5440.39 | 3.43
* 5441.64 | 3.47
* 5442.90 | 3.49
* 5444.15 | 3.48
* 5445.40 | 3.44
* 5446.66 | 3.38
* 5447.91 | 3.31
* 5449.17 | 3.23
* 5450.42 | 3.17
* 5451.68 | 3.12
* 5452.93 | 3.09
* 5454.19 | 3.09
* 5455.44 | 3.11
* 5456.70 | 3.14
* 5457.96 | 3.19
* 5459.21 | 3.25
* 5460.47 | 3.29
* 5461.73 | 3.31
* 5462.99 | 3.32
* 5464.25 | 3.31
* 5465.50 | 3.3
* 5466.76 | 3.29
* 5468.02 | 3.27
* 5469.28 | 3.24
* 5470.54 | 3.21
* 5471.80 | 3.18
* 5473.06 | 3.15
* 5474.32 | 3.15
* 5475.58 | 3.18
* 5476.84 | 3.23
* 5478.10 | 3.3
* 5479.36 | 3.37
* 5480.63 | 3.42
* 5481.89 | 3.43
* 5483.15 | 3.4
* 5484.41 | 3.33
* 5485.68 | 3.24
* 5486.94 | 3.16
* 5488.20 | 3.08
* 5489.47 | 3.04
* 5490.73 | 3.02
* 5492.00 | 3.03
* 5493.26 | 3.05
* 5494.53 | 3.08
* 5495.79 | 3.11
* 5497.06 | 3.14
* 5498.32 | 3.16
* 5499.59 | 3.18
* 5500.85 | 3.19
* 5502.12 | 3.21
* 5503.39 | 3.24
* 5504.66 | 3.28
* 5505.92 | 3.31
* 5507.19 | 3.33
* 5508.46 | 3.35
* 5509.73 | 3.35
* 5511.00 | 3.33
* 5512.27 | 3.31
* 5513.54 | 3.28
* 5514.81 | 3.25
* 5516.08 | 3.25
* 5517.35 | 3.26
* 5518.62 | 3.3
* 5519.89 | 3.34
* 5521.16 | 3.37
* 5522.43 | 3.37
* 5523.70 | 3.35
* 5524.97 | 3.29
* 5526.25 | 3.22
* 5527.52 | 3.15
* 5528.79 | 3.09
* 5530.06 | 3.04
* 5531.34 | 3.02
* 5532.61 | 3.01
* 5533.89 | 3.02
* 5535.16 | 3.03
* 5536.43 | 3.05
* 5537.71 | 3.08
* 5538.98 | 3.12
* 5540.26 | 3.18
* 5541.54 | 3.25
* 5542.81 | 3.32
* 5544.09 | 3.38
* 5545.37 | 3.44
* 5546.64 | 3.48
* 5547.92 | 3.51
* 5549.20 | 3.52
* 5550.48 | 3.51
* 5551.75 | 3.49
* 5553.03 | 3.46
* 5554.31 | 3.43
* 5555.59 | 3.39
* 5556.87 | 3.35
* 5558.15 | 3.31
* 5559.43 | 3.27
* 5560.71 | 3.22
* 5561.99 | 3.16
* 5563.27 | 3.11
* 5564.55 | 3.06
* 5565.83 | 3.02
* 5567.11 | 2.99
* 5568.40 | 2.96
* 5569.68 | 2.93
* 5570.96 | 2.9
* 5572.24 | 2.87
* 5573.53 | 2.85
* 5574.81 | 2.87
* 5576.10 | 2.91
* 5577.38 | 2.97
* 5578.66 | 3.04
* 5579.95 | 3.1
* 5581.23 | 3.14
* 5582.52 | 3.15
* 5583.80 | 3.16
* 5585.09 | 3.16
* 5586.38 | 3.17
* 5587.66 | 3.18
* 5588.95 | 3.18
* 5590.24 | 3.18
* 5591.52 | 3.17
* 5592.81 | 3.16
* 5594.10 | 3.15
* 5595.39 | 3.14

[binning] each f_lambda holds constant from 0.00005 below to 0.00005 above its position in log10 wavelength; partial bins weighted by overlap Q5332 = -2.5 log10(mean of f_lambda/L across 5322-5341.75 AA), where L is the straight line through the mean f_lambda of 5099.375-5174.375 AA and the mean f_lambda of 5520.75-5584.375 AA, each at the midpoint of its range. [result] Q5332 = 0.09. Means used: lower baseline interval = 3.14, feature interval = 2.91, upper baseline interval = 3.18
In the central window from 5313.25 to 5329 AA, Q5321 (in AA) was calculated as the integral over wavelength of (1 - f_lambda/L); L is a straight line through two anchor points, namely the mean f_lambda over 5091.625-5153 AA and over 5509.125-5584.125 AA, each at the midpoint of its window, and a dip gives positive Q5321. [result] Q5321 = 1.0 AA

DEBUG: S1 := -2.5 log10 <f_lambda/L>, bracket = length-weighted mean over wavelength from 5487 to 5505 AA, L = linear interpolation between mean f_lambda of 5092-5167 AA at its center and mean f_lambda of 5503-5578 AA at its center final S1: 0.029 mag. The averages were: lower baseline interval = 3.21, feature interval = 3.13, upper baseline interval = 3.21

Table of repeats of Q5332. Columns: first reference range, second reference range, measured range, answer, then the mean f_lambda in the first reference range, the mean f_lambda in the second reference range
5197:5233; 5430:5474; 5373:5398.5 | 0.023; 3.1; 3.27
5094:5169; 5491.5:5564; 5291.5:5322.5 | 0.030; 3.18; 3.25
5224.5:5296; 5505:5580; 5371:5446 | -0.041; 3.07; 3.21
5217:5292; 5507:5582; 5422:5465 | -0.050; 3.05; 3.2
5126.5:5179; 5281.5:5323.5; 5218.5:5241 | -0.053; 3.06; 3.1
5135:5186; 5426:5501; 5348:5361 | -0.111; 3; 3.25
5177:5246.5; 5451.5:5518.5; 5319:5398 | 0.008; 3.08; 3.23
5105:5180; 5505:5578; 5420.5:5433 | -0.055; 3.12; 3.21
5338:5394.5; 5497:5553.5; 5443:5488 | -0.006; 3.21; 3.26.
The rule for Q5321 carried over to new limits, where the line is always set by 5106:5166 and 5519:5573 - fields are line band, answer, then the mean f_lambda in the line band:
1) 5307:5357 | 1.7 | 3.11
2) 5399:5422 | -0.5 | 3.28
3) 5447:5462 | 0.1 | 3.19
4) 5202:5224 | 1.8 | 2.95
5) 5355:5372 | -0.2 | 3.25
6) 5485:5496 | 0.4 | 3.09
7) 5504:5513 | -0.3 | 3.32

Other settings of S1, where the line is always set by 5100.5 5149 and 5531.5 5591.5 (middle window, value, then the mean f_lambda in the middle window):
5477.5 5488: -0.05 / 3.32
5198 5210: 0.02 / 3.12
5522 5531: -0.01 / 3.21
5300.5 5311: -0.01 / 3.18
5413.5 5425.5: -0.07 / 3.39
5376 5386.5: -0.04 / 3.29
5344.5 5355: -0.08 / 3.41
